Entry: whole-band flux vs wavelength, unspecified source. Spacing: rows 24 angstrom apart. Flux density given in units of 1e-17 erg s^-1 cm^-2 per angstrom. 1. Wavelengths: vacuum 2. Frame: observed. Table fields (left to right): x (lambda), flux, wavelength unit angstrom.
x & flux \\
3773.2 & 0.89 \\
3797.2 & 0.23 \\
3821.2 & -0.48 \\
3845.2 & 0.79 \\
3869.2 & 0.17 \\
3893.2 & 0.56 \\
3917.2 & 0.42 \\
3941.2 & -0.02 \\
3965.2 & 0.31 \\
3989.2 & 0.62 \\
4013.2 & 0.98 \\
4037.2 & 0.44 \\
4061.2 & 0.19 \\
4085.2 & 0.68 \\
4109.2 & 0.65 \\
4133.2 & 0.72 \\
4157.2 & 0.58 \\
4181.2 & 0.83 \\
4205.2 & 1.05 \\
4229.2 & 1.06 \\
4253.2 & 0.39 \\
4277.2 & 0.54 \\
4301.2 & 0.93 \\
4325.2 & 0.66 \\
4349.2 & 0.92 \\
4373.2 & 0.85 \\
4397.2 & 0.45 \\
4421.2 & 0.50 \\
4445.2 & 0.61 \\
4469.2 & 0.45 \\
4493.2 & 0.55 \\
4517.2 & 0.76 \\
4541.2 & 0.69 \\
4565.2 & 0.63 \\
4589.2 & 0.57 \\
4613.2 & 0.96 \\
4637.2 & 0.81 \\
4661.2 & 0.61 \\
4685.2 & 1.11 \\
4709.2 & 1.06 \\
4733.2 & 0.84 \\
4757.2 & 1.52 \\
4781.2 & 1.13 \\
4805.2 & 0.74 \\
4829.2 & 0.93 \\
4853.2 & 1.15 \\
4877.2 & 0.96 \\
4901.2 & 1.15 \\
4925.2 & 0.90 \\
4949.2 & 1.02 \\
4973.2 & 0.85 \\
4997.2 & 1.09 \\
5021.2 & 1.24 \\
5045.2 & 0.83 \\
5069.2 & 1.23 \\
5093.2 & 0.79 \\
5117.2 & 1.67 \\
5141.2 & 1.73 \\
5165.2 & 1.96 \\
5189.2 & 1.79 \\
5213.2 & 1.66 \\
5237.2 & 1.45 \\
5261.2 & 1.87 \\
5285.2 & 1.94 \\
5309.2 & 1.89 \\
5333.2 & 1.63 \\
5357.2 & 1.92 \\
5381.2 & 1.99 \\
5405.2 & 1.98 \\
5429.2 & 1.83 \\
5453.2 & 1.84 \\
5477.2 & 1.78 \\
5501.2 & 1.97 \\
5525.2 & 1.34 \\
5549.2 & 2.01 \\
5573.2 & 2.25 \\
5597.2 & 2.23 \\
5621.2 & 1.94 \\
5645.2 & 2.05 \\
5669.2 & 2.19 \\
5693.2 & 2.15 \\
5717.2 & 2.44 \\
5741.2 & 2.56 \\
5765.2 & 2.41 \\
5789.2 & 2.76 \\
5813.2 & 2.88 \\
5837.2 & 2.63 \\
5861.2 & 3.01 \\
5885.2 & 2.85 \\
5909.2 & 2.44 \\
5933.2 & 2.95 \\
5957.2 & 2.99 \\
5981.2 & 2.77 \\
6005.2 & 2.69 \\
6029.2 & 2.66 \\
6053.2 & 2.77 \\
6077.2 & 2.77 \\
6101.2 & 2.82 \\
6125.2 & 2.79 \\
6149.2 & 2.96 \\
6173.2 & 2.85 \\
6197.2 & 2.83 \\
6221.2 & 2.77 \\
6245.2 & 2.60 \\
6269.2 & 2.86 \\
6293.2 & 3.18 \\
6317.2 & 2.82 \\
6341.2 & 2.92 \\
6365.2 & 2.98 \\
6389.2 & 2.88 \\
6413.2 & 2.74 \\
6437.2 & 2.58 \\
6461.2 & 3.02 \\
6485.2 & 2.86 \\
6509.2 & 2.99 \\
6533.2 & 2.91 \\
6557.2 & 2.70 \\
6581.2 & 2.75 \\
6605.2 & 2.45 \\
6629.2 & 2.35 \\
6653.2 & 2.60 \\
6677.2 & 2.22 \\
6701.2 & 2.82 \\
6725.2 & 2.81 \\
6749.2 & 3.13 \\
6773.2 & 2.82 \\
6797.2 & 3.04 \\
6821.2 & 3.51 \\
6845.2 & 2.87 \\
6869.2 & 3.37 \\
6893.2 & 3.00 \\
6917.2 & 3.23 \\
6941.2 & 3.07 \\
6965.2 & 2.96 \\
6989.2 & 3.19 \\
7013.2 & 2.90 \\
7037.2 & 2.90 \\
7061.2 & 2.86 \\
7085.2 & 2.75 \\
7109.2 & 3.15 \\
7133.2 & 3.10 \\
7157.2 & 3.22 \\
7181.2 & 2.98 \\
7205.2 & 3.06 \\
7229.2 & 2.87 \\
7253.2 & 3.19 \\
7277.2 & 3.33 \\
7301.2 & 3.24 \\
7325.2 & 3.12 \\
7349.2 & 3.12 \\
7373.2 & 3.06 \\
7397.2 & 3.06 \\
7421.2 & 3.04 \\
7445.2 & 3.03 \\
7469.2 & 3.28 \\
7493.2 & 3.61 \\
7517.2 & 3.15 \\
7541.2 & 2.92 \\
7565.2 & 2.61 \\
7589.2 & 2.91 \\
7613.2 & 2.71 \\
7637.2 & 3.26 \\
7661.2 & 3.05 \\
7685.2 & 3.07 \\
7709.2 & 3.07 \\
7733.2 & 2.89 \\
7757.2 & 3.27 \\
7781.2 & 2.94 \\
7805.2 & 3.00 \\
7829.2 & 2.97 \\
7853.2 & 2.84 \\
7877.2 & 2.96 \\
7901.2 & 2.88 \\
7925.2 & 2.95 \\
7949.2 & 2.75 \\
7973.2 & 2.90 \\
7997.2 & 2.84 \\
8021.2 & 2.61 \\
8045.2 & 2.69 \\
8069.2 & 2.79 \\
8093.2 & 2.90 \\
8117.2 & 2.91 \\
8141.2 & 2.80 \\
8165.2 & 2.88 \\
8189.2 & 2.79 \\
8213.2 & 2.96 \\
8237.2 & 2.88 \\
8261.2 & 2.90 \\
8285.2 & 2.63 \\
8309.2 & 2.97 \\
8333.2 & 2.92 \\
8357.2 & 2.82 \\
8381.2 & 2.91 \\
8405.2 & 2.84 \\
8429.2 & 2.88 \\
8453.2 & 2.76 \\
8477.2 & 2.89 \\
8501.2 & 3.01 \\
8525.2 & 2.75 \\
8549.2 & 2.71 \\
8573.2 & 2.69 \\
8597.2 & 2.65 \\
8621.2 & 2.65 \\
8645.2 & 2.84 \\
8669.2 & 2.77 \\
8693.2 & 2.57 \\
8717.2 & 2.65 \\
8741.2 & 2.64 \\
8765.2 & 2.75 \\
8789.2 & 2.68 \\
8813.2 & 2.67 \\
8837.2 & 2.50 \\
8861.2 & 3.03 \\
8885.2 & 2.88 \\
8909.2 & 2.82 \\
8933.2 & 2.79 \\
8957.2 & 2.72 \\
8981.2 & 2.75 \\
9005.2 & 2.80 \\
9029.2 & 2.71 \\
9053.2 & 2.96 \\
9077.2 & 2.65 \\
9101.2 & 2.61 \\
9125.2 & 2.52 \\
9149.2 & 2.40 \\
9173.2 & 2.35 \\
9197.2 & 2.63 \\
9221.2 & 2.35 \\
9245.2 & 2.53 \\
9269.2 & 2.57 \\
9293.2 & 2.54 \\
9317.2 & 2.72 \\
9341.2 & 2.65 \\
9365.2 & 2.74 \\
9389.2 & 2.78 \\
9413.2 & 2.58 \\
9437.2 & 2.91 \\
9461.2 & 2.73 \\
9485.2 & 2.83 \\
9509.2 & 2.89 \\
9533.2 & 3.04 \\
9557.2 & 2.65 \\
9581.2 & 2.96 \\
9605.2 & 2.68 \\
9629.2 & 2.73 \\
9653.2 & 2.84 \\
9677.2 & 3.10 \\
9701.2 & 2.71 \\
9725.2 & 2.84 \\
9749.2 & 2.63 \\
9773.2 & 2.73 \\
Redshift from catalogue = 0.284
